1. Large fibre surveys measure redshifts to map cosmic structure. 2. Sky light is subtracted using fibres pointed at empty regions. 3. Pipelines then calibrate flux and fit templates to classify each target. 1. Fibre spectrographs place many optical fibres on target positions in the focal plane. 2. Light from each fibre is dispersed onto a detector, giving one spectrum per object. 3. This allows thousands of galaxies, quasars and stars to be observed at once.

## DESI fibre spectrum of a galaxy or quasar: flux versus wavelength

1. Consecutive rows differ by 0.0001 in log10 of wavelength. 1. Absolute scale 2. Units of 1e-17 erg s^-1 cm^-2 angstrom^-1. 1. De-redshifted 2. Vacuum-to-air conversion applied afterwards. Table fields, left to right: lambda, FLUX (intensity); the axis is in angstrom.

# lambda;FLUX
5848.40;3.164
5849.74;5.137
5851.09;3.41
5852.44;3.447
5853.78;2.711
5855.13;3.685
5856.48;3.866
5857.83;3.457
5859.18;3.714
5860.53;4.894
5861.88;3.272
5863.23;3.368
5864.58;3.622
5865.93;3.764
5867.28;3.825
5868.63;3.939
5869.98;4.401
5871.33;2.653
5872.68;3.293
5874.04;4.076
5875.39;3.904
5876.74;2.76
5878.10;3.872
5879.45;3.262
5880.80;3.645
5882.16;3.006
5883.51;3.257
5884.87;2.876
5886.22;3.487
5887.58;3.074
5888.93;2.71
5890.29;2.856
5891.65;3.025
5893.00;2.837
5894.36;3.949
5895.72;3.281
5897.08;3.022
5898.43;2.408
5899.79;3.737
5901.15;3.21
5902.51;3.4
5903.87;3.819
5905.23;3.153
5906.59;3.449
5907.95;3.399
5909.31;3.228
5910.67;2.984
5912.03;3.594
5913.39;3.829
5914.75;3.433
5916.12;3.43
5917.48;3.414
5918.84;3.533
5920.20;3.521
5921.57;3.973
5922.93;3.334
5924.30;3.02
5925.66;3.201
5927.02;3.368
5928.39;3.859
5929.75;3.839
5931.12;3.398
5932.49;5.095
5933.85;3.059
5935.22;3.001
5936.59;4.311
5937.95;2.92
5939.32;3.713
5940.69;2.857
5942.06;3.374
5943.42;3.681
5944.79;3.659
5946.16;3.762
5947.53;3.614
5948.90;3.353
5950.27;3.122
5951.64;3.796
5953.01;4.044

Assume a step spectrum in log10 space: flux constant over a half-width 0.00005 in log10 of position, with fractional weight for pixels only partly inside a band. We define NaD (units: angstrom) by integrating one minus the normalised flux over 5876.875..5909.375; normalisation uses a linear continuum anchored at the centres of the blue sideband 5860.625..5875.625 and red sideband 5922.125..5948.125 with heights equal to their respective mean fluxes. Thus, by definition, 3.5 angstrom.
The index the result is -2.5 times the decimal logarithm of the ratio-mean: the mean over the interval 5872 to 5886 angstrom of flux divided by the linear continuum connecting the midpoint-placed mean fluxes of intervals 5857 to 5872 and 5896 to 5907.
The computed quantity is 0.047 mag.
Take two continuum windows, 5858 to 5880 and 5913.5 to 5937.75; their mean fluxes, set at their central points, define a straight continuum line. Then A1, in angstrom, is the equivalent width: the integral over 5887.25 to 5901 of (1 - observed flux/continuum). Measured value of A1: 2.0 angstrom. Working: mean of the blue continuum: 3.66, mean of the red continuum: 3.57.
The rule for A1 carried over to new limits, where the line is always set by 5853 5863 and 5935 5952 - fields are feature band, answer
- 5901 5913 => 0.6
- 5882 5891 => 1.4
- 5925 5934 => -0.6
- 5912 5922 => -0.1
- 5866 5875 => -0.2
